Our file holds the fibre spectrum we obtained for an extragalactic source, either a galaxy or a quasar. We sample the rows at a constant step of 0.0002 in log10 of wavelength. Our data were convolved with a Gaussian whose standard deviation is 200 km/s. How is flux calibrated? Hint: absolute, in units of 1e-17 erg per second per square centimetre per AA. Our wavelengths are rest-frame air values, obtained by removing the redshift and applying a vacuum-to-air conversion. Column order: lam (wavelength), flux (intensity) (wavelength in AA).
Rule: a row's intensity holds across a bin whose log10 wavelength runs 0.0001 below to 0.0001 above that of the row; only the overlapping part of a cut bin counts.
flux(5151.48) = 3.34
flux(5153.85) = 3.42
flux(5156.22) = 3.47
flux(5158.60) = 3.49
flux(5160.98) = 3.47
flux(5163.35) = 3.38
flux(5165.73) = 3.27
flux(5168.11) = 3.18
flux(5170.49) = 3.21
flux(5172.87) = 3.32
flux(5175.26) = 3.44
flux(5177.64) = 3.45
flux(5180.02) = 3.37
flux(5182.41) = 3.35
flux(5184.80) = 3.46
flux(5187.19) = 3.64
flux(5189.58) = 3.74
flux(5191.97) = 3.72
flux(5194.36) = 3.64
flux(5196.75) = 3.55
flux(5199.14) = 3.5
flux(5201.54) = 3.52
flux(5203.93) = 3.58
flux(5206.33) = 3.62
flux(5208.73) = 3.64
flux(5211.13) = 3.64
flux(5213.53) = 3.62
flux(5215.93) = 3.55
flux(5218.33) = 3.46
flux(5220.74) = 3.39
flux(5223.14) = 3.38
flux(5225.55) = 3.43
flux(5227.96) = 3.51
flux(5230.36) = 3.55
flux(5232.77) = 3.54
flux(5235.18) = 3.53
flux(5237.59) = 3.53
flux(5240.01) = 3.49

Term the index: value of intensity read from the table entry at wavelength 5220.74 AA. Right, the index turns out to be 3.39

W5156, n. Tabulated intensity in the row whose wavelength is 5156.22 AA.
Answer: 3.47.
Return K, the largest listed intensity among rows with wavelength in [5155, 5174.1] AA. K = 3.49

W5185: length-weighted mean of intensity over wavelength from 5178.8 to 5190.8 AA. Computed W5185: 3.51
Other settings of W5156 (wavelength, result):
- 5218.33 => 3.46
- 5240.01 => 3.49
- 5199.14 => 3.5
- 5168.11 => 3.18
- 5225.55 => 3.43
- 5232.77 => 3.54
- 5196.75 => 3.55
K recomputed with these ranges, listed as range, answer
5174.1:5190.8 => 3.74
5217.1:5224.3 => 3.46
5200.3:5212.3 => 3.64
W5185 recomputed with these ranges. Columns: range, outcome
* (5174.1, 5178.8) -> 3.45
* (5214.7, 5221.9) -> 3.47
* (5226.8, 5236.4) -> 3.54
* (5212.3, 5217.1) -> 3.59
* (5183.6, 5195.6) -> 3.64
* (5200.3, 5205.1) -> 3.55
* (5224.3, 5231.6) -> 3.5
